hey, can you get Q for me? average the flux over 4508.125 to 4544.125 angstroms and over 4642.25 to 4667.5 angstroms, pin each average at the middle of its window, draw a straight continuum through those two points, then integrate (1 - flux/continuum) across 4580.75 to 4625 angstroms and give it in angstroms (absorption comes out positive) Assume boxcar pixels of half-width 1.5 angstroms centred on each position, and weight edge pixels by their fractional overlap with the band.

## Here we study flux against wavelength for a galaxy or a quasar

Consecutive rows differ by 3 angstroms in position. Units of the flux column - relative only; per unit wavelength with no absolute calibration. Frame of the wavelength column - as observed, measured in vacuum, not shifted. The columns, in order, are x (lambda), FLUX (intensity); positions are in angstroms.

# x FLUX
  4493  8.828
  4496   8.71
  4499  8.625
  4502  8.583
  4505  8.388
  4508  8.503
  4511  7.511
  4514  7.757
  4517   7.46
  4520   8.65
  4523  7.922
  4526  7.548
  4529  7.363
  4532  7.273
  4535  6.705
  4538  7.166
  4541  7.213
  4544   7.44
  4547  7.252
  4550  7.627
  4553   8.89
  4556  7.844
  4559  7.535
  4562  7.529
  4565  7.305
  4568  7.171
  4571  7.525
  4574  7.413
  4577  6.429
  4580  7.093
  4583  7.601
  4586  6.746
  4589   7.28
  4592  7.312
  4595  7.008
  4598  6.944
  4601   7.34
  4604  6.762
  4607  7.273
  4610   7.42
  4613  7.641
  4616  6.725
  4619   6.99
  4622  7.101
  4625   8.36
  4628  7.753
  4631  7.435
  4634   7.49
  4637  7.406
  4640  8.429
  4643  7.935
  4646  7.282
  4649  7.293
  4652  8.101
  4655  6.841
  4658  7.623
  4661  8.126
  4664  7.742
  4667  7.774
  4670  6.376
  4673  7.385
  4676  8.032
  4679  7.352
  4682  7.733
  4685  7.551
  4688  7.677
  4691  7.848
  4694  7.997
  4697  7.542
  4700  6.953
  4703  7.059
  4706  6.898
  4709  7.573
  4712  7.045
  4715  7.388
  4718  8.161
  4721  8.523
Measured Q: 2.3 angstroms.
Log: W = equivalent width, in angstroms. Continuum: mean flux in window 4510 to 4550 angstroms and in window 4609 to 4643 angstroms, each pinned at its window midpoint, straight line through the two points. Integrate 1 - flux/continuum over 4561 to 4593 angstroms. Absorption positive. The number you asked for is 1.3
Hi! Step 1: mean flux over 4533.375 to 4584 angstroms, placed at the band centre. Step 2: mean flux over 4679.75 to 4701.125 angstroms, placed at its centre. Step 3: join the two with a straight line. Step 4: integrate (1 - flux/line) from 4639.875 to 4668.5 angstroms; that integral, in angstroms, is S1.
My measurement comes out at -0.5 angstroms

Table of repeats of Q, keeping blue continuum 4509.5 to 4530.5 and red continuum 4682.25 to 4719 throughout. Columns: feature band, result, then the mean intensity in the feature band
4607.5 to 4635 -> 0.6 angstroms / 7.43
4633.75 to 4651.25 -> -0.3 angstroms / 7.67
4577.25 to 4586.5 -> 0.7 angstroms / 7.09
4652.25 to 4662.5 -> -0.1 angstroms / 7.6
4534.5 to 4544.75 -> 0.8 angstroms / 7.15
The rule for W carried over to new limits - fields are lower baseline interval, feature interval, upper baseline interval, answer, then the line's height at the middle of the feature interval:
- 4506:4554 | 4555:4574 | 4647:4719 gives 0.3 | 7.61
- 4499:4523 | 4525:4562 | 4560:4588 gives 0.8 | 7.66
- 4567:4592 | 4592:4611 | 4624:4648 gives 0.7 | 7.39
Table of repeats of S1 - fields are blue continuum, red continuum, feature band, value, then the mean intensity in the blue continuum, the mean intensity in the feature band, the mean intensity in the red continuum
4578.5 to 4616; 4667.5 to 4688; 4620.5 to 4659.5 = -1.6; 7.18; 7.62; 7.44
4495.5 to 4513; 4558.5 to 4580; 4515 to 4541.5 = 1.5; 8.35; 7.49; 7.25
